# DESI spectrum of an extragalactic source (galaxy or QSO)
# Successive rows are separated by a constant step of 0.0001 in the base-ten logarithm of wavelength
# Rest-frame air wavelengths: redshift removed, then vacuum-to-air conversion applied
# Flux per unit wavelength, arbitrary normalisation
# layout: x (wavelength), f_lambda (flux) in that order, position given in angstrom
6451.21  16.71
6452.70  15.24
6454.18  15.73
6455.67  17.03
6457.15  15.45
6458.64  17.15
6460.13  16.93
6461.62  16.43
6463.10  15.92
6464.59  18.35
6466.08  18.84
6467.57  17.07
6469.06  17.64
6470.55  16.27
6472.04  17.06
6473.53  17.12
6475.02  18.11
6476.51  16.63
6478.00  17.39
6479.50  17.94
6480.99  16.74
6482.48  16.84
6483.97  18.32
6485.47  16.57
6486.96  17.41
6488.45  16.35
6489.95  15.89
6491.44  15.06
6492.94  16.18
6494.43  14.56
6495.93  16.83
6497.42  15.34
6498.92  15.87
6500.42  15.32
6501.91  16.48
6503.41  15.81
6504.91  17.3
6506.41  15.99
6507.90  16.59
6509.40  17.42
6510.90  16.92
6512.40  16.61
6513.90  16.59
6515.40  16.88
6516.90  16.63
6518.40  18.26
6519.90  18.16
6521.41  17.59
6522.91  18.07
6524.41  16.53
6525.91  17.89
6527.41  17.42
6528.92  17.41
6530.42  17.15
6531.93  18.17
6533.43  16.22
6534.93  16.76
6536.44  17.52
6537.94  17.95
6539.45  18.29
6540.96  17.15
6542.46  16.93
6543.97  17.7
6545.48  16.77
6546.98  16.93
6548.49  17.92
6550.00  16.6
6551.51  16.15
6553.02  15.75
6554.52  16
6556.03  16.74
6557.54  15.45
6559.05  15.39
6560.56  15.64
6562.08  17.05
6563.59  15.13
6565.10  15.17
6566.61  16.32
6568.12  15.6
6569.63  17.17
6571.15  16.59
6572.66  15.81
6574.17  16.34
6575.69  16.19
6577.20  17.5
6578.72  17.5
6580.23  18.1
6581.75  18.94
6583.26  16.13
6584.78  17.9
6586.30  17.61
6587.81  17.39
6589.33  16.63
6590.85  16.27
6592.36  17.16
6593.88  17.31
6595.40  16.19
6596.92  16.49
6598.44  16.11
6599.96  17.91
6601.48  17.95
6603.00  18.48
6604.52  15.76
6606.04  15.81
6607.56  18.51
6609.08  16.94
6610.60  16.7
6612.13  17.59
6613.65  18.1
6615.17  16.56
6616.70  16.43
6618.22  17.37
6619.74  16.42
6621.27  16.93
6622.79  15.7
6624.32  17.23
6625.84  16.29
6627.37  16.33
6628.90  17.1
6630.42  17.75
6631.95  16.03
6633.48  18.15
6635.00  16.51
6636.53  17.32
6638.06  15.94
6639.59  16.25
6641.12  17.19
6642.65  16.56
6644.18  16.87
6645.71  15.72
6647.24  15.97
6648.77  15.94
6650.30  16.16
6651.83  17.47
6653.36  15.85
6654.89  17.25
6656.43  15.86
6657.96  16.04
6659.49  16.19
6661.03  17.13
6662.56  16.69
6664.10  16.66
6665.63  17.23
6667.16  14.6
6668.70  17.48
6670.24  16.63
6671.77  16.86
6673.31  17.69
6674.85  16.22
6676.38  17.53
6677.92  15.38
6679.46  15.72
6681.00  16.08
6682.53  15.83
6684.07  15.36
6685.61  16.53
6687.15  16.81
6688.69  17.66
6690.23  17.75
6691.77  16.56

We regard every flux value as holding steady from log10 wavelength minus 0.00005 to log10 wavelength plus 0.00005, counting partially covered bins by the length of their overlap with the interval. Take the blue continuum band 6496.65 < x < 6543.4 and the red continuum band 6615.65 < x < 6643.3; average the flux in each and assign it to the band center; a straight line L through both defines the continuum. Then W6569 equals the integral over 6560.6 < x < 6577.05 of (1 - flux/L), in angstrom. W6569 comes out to 0.7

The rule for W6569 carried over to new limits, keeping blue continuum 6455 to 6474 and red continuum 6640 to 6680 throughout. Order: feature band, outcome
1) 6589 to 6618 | -0.6 angstrom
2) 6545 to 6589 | 0.3 angstrom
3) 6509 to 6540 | -0.9 angstrom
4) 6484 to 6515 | 1.1 angstrom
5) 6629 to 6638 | -0.3 angstrom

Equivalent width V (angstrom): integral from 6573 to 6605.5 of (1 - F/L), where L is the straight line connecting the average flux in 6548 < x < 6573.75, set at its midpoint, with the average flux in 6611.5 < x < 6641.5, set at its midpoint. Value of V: -1.3 angstrom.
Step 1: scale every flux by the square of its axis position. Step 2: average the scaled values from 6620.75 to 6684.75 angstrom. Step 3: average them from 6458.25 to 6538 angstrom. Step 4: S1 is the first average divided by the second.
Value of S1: 1.02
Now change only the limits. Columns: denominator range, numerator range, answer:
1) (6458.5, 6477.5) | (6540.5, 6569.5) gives 0.98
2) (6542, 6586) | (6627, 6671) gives 1.02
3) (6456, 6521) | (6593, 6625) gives 1.05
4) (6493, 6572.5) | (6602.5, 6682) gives 1.03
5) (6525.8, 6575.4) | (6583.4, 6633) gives 1.04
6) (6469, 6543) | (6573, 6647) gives 1.03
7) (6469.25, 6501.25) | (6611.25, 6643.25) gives 1.06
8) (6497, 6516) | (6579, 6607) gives 1.07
